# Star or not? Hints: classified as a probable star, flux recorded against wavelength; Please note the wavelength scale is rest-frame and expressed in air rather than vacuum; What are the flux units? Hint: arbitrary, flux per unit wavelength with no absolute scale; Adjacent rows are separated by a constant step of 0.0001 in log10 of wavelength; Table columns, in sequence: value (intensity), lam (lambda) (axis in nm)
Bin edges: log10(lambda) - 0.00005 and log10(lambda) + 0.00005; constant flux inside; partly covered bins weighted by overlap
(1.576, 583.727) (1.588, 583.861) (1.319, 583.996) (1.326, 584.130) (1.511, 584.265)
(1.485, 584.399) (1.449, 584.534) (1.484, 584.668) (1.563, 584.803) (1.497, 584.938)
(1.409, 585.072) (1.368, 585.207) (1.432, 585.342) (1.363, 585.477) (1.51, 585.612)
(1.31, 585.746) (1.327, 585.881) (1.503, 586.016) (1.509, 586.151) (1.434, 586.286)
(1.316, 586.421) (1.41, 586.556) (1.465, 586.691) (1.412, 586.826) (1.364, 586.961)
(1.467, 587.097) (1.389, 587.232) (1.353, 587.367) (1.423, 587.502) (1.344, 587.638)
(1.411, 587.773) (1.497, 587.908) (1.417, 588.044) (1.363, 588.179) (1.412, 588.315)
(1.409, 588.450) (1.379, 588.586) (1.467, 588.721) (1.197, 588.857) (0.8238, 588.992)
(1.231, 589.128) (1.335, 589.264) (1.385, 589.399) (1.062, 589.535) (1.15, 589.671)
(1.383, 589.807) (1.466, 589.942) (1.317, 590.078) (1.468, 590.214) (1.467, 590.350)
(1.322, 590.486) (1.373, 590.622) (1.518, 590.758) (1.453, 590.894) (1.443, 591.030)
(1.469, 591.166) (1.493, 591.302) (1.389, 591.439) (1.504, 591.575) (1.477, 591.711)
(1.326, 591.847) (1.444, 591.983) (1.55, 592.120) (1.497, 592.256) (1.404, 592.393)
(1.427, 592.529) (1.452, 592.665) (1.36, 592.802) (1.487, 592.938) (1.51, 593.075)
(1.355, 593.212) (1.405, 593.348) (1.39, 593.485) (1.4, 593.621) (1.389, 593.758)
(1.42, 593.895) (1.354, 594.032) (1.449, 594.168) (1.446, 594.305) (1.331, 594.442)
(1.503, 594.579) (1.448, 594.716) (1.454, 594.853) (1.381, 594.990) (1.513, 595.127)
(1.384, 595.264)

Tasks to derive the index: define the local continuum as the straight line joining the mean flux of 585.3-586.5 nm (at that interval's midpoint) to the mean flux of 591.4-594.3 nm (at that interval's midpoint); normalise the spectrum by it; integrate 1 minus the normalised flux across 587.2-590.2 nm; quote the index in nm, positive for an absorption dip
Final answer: 0.19 nm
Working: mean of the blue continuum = 1.41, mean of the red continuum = 1.43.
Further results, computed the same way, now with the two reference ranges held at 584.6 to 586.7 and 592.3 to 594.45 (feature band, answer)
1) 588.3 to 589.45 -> 0.11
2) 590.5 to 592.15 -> -0.03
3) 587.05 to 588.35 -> 0.02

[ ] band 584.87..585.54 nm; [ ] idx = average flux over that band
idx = 1.41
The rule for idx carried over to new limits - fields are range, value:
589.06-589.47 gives 1.31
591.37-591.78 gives 1.46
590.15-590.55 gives 1.42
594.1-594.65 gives 1.43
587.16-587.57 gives 1.39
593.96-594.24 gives 1.4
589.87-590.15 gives 1.4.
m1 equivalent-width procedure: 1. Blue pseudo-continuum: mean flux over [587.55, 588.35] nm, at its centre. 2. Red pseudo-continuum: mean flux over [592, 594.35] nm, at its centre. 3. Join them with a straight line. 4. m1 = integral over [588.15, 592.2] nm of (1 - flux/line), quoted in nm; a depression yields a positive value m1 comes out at 0.13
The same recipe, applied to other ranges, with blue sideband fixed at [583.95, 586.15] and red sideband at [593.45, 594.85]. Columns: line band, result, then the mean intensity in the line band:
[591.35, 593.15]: -0.04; 1.45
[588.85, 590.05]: 0.16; 1.23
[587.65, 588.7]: 0.01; 1.41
